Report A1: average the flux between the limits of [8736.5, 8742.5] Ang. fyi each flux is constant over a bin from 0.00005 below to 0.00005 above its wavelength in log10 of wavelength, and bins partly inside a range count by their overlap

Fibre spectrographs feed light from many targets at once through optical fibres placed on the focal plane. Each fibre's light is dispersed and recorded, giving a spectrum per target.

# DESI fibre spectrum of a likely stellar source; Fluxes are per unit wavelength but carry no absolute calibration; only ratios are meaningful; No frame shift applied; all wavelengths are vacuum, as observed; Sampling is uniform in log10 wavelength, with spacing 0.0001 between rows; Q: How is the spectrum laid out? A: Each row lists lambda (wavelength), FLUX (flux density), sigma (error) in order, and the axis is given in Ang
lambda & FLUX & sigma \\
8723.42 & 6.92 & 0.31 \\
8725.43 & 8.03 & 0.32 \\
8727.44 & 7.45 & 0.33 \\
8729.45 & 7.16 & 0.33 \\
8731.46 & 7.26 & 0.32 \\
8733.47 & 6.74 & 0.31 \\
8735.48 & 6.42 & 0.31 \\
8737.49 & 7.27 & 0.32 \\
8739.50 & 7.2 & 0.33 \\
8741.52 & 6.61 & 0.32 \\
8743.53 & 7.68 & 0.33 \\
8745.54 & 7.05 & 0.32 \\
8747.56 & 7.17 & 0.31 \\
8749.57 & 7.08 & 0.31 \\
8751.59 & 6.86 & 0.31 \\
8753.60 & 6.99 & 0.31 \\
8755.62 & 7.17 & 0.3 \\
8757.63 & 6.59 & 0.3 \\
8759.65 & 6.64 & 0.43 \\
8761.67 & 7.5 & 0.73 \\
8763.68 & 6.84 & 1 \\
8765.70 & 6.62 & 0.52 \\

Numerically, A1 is 7.02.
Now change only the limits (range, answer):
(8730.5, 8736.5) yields 6.81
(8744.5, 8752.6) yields 7.04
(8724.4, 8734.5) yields 7.32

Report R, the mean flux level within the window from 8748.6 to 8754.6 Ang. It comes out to 6.98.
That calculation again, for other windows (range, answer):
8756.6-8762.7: 6.92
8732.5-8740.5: 6.91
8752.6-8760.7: 6.85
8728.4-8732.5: 7.21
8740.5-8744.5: 7.13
